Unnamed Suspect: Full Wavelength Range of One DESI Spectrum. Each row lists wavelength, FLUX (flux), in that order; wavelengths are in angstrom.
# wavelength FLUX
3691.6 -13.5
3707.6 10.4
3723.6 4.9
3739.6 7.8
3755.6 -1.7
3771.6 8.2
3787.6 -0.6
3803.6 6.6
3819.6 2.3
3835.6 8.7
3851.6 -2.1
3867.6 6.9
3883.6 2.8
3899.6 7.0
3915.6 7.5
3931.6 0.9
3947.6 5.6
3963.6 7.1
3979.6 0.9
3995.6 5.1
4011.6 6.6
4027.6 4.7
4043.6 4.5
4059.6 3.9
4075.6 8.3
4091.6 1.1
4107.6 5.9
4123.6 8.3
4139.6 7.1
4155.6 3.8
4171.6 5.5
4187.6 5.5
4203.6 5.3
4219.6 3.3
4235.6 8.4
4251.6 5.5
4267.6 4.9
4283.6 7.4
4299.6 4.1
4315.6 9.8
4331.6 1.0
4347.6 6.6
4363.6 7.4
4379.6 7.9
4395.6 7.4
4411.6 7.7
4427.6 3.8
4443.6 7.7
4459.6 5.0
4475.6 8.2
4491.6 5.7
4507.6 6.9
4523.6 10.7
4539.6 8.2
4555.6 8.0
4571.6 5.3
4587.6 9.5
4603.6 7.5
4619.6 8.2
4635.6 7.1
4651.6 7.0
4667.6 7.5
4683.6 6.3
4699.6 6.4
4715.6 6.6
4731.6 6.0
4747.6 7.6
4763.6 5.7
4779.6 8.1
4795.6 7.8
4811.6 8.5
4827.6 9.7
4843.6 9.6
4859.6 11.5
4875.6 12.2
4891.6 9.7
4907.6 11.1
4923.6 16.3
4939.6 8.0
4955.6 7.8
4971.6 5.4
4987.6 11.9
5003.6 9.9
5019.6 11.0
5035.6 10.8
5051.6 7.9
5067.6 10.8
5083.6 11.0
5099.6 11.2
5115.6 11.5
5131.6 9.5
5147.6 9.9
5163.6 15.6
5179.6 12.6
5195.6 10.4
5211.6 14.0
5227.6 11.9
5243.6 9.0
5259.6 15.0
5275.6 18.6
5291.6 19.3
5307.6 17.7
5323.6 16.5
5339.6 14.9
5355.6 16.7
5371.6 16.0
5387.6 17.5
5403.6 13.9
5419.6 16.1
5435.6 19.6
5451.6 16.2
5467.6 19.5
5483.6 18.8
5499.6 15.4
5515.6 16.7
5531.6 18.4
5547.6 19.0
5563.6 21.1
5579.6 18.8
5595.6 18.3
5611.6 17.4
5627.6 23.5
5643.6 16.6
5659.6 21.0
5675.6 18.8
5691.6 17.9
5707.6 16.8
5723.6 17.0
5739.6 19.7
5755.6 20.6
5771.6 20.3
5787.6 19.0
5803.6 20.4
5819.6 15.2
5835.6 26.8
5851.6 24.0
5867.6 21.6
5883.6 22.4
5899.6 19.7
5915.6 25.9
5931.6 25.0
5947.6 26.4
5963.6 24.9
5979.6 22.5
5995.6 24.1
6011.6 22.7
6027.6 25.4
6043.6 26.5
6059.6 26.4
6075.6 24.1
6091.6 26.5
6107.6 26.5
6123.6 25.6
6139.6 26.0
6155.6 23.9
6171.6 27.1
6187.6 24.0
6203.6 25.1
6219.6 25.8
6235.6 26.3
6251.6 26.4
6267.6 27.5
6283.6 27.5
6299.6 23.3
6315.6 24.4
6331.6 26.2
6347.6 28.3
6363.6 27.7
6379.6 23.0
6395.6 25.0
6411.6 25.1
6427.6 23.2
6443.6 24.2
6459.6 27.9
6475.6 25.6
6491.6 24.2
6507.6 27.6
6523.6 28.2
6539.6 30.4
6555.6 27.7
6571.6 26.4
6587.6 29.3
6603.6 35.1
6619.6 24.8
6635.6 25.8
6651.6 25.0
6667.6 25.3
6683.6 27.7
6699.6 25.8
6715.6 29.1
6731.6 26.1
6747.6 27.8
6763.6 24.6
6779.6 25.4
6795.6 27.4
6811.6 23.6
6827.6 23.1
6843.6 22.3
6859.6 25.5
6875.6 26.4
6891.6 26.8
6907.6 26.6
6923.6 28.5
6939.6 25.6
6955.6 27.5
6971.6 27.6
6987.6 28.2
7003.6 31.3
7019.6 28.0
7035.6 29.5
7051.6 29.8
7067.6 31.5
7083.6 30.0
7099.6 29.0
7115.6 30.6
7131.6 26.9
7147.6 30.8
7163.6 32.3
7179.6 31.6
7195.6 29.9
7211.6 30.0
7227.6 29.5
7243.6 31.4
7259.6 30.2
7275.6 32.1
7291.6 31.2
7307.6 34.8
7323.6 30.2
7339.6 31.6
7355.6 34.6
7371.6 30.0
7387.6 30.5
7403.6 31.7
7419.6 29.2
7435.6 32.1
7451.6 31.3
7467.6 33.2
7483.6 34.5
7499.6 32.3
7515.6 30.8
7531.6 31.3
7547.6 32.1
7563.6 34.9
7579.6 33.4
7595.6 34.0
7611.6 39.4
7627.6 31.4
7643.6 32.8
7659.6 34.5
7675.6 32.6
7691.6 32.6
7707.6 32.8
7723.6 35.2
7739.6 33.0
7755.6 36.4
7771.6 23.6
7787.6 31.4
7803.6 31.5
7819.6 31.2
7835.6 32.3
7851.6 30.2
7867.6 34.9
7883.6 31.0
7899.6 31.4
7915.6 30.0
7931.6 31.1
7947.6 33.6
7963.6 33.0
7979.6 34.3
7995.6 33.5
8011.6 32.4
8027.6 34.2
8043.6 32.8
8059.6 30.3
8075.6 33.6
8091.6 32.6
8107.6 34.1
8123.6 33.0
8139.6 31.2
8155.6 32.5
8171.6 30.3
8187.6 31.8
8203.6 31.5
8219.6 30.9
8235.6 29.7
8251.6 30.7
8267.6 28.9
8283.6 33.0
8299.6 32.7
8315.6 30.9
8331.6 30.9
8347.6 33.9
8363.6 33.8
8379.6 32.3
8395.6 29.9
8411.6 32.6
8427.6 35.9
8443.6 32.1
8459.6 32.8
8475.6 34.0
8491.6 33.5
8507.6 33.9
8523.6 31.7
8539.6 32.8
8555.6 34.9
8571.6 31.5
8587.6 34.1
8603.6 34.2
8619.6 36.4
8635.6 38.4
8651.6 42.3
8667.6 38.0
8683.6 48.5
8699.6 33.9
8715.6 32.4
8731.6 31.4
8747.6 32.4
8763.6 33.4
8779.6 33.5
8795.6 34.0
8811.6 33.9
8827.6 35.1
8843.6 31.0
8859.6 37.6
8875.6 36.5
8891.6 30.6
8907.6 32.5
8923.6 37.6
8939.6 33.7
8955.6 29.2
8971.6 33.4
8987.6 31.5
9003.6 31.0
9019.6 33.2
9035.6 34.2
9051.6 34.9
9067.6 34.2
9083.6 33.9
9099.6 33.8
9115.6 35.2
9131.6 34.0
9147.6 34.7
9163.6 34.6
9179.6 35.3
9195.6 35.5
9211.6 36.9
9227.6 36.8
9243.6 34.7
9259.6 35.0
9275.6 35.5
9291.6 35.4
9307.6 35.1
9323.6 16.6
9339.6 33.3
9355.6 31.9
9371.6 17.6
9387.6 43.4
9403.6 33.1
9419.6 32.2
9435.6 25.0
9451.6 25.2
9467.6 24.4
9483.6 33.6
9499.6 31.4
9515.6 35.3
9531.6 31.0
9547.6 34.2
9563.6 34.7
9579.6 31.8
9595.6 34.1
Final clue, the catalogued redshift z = 0.32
